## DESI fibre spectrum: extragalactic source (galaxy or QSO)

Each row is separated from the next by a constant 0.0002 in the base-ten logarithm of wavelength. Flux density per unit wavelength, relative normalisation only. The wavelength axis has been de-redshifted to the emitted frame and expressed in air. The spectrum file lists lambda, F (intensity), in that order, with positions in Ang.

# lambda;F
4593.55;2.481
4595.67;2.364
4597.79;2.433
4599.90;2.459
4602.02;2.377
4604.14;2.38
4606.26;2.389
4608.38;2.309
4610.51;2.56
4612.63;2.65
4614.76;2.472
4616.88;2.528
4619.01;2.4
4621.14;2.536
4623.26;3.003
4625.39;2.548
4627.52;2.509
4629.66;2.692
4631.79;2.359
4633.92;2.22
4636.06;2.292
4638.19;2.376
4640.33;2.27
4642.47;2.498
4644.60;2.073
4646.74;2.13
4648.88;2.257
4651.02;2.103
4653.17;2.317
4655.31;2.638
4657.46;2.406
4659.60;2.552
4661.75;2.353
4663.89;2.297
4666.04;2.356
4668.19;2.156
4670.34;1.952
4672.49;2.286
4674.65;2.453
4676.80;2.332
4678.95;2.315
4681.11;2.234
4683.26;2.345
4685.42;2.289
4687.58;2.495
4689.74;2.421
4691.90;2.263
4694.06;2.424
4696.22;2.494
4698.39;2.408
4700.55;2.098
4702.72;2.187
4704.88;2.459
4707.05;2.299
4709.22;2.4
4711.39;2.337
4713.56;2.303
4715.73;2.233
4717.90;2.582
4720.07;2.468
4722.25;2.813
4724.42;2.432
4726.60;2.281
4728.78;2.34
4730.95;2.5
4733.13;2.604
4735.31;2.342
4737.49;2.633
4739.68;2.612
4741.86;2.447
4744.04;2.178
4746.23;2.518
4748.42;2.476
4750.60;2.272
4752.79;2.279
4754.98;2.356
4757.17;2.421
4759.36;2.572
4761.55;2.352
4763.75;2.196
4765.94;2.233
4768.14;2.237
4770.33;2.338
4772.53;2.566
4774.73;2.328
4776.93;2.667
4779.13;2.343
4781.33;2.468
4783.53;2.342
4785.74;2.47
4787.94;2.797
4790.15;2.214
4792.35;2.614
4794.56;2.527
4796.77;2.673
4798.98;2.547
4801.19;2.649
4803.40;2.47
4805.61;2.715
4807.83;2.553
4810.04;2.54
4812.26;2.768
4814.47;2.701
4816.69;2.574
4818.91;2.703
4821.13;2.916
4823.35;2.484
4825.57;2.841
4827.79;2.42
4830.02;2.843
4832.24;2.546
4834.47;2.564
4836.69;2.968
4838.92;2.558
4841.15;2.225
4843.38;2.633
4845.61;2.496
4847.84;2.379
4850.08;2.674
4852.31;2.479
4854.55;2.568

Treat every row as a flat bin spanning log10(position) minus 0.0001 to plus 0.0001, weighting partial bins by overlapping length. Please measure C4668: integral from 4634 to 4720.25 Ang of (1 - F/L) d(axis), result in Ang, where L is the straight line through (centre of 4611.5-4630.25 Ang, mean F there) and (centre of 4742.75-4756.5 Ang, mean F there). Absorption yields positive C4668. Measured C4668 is 5.5 Ang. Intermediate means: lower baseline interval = 2.59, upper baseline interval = 2.35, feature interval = 2.33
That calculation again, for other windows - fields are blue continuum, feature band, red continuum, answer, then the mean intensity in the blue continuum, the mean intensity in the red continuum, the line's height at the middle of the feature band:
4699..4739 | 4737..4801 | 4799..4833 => 2.3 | 2.41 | 2.65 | 2.53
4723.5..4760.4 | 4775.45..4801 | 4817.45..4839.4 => 0.5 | 2.43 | 2.69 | 2.57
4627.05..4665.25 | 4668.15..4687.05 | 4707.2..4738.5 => 0.9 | 2.35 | 2.44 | 2.39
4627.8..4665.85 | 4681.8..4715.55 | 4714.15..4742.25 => 1.2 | 2.35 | 2.48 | 2.43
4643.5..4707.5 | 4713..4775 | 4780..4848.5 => 0.9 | 2.31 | 2.59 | 2.45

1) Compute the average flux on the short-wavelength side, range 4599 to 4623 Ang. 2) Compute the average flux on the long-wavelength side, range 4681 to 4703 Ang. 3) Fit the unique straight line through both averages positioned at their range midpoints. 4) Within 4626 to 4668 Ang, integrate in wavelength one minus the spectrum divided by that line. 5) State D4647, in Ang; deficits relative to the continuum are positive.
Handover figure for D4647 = 1.17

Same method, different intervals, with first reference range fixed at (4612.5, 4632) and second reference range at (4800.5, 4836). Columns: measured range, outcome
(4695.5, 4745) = 3.8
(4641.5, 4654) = 1.7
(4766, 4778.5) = 1.1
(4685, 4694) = 0.8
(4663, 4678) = 1.9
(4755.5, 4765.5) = 1.0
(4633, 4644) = 1.1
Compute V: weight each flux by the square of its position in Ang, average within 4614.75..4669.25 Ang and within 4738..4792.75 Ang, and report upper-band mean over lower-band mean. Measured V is 1.06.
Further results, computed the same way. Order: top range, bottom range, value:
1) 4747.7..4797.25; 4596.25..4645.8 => 1.05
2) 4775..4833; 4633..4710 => 1.18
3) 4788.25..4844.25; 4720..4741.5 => 1.08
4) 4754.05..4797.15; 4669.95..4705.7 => 1.08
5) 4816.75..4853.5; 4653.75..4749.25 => 1.15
